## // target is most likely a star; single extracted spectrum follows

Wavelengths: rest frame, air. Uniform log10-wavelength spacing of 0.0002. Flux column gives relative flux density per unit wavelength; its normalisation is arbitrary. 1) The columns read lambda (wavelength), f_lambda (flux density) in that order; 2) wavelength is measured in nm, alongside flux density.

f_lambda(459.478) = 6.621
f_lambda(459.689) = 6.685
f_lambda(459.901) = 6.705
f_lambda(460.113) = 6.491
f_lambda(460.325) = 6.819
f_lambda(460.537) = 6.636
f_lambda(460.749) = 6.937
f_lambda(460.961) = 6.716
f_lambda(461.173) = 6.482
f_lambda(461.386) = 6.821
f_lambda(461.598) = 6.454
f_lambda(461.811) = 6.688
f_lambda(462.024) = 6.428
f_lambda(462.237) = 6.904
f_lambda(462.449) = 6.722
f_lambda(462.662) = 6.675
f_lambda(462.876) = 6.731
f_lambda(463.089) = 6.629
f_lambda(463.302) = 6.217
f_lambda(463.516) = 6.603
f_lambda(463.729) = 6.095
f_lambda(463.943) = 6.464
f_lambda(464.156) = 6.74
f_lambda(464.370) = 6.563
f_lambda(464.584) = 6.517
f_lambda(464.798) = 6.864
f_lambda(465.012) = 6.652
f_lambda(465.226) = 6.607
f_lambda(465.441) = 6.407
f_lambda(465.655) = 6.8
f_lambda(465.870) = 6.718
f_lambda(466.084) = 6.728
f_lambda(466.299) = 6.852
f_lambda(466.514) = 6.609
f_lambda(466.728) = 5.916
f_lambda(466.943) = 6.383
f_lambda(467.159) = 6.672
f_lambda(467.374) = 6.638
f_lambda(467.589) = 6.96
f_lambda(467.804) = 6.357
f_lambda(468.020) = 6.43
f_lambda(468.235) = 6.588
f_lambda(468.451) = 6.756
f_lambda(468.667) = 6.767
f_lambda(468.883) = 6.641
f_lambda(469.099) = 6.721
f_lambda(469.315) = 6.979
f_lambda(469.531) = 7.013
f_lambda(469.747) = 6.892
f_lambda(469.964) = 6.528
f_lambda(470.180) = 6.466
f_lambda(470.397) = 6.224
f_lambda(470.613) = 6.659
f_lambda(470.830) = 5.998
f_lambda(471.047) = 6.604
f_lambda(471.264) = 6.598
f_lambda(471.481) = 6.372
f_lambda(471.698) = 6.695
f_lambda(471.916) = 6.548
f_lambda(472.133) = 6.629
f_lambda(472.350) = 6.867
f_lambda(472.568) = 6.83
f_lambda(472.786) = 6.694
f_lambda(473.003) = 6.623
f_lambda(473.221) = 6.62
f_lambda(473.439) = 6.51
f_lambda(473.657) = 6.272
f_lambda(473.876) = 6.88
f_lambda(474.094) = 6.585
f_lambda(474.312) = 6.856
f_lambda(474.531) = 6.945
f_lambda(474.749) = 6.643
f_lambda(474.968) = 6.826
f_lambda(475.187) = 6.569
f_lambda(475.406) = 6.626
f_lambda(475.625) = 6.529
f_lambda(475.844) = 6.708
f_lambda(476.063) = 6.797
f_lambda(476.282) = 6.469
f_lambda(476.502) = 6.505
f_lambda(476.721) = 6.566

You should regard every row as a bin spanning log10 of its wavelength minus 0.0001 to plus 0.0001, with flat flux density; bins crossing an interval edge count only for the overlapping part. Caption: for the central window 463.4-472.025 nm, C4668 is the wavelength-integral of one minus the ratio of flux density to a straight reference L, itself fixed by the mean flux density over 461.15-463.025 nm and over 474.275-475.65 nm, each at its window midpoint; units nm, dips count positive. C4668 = 0.12 nm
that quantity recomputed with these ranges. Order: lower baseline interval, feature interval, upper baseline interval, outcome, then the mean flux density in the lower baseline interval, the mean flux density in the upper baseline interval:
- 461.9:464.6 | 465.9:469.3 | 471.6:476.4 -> 0.00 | 6.56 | 6.67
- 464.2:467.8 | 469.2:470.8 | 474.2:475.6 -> 0.00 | 6.61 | 6.73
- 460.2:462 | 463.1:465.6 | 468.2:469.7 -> 0.07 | 6.68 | 6.79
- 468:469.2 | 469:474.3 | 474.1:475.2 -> 0.08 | 6.67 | 6.77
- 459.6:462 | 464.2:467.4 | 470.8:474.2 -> 0.02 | 6.67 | 6.6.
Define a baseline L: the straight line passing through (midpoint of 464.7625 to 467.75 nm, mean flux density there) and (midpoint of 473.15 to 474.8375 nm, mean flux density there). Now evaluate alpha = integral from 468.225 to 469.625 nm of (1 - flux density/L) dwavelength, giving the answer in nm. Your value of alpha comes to -0.03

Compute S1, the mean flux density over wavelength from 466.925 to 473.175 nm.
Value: 6.63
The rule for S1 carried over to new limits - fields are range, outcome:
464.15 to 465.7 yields 6.63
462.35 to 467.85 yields 6.58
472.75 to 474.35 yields 6.62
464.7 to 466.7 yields 6.66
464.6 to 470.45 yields 6.64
